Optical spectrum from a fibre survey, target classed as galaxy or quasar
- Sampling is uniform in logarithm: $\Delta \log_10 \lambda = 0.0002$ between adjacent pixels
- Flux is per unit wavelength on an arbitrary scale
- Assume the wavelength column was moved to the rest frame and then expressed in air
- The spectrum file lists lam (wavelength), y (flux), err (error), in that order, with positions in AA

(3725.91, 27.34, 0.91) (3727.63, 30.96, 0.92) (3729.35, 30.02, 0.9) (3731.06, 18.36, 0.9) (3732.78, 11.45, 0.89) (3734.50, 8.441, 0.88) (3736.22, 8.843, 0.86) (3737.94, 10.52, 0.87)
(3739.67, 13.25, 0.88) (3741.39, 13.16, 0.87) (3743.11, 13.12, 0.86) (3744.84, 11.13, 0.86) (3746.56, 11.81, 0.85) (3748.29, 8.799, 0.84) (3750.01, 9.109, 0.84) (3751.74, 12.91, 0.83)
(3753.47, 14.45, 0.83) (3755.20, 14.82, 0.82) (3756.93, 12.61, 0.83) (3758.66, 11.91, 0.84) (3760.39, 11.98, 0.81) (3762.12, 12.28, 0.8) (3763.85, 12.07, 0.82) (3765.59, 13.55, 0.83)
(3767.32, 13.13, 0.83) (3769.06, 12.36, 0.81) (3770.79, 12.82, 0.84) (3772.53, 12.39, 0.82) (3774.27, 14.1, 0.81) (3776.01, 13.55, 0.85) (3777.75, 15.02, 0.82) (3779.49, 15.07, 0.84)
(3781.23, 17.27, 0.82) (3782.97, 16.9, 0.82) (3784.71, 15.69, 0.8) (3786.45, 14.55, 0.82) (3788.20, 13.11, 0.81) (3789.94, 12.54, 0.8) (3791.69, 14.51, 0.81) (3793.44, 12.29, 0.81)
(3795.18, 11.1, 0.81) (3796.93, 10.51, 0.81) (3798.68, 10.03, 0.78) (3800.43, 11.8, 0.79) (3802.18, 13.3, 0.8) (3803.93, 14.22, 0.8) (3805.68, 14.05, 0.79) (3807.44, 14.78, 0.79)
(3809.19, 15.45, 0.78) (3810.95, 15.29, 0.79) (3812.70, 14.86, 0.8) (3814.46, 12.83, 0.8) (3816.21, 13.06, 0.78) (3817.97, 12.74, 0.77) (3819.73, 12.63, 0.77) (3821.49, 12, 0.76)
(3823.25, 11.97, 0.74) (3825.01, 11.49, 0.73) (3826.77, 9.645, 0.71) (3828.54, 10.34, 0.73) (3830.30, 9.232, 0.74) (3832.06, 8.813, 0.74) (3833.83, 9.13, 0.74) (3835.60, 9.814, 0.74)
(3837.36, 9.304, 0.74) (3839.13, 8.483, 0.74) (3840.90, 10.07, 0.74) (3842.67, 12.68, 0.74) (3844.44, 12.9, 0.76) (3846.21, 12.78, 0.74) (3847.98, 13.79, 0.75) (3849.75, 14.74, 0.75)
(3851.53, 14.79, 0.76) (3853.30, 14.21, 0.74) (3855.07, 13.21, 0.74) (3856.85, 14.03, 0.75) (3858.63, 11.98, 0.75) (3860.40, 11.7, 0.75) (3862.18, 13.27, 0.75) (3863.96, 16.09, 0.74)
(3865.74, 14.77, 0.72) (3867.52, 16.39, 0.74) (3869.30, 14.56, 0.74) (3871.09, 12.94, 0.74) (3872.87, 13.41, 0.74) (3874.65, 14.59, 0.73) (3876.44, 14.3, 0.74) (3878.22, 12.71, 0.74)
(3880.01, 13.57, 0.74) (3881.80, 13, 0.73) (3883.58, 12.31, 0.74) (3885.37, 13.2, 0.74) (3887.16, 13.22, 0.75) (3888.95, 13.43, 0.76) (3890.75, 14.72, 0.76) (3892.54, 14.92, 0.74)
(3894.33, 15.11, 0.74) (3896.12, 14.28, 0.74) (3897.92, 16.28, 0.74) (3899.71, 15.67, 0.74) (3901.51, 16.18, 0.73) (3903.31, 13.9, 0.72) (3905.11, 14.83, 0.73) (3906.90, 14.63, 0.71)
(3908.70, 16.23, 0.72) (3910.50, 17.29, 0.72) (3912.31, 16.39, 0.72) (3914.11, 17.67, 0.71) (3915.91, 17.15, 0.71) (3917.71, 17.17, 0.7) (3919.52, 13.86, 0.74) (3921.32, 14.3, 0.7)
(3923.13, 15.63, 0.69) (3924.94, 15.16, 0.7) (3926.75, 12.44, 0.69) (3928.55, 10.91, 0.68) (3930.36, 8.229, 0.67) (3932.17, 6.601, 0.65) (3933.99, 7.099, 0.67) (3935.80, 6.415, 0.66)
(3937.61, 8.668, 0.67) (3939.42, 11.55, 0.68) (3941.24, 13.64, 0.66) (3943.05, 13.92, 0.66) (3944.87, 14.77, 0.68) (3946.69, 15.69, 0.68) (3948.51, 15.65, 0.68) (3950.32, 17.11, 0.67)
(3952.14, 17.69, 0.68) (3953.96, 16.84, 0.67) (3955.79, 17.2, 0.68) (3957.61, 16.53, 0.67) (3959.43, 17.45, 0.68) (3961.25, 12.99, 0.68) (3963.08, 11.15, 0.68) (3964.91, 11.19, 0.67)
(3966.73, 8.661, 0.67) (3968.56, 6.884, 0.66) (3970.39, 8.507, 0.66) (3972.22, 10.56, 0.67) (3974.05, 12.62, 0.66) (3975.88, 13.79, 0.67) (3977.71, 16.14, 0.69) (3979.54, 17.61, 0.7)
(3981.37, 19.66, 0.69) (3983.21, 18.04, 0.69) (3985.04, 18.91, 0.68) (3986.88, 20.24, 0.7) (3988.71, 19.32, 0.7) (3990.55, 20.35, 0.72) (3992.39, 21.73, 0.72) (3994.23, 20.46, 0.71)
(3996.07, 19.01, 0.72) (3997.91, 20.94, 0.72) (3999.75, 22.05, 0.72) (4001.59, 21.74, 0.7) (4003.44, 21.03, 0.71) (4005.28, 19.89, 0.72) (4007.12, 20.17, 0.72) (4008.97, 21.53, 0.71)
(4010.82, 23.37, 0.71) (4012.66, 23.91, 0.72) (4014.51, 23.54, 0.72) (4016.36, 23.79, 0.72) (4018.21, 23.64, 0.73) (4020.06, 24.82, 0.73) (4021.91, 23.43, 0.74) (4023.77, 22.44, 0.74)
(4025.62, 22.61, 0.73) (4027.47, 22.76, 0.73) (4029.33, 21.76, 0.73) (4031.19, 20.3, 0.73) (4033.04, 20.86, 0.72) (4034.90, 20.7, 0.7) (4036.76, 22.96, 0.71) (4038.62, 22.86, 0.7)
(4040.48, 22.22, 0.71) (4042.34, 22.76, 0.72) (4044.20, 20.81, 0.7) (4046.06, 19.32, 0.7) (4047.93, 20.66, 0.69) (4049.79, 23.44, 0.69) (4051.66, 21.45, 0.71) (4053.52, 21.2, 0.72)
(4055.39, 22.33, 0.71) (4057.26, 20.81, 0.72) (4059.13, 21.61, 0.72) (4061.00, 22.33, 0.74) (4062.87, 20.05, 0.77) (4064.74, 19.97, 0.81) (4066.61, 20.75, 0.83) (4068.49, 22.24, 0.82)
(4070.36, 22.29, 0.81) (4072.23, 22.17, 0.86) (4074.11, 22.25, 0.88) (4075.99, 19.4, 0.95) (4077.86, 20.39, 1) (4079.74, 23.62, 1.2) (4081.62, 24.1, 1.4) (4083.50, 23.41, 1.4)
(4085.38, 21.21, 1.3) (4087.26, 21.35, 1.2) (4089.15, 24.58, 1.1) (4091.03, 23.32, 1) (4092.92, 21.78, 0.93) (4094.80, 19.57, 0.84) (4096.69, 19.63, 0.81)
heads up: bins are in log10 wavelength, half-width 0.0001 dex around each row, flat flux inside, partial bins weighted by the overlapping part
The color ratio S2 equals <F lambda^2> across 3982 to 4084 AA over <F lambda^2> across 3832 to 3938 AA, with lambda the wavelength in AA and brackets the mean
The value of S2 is 1.75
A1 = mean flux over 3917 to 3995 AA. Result 14.3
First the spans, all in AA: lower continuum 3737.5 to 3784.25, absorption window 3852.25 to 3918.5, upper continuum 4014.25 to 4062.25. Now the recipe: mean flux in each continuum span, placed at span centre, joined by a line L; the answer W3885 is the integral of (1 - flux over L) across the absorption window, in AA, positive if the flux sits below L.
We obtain 9.8 AA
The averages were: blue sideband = 13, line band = 14.6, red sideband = 22.1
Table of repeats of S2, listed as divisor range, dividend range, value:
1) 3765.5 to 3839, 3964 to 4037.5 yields 1.68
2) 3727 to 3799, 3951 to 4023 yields 1.50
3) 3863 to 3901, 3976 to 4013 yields 1.49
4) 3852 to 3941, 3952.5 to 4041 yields 1.46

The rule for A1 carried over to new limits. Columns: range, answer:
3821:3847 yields 10.5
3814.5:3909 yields 13.1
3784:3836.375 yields 12.4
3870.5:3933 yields 14.2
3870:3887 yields 13.3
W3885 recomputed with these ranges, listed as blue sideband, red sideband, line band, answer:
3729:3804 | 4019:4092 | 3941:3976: 9.8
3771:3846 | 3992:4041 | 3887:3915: 2.4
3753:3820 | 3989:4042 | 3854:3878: 3.7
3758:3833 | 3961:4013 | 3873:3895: 1.8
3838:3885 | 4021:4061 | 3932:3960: 6.0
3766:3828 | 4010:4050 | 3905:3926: 2.4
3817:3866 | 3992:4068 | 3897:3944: 7.1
